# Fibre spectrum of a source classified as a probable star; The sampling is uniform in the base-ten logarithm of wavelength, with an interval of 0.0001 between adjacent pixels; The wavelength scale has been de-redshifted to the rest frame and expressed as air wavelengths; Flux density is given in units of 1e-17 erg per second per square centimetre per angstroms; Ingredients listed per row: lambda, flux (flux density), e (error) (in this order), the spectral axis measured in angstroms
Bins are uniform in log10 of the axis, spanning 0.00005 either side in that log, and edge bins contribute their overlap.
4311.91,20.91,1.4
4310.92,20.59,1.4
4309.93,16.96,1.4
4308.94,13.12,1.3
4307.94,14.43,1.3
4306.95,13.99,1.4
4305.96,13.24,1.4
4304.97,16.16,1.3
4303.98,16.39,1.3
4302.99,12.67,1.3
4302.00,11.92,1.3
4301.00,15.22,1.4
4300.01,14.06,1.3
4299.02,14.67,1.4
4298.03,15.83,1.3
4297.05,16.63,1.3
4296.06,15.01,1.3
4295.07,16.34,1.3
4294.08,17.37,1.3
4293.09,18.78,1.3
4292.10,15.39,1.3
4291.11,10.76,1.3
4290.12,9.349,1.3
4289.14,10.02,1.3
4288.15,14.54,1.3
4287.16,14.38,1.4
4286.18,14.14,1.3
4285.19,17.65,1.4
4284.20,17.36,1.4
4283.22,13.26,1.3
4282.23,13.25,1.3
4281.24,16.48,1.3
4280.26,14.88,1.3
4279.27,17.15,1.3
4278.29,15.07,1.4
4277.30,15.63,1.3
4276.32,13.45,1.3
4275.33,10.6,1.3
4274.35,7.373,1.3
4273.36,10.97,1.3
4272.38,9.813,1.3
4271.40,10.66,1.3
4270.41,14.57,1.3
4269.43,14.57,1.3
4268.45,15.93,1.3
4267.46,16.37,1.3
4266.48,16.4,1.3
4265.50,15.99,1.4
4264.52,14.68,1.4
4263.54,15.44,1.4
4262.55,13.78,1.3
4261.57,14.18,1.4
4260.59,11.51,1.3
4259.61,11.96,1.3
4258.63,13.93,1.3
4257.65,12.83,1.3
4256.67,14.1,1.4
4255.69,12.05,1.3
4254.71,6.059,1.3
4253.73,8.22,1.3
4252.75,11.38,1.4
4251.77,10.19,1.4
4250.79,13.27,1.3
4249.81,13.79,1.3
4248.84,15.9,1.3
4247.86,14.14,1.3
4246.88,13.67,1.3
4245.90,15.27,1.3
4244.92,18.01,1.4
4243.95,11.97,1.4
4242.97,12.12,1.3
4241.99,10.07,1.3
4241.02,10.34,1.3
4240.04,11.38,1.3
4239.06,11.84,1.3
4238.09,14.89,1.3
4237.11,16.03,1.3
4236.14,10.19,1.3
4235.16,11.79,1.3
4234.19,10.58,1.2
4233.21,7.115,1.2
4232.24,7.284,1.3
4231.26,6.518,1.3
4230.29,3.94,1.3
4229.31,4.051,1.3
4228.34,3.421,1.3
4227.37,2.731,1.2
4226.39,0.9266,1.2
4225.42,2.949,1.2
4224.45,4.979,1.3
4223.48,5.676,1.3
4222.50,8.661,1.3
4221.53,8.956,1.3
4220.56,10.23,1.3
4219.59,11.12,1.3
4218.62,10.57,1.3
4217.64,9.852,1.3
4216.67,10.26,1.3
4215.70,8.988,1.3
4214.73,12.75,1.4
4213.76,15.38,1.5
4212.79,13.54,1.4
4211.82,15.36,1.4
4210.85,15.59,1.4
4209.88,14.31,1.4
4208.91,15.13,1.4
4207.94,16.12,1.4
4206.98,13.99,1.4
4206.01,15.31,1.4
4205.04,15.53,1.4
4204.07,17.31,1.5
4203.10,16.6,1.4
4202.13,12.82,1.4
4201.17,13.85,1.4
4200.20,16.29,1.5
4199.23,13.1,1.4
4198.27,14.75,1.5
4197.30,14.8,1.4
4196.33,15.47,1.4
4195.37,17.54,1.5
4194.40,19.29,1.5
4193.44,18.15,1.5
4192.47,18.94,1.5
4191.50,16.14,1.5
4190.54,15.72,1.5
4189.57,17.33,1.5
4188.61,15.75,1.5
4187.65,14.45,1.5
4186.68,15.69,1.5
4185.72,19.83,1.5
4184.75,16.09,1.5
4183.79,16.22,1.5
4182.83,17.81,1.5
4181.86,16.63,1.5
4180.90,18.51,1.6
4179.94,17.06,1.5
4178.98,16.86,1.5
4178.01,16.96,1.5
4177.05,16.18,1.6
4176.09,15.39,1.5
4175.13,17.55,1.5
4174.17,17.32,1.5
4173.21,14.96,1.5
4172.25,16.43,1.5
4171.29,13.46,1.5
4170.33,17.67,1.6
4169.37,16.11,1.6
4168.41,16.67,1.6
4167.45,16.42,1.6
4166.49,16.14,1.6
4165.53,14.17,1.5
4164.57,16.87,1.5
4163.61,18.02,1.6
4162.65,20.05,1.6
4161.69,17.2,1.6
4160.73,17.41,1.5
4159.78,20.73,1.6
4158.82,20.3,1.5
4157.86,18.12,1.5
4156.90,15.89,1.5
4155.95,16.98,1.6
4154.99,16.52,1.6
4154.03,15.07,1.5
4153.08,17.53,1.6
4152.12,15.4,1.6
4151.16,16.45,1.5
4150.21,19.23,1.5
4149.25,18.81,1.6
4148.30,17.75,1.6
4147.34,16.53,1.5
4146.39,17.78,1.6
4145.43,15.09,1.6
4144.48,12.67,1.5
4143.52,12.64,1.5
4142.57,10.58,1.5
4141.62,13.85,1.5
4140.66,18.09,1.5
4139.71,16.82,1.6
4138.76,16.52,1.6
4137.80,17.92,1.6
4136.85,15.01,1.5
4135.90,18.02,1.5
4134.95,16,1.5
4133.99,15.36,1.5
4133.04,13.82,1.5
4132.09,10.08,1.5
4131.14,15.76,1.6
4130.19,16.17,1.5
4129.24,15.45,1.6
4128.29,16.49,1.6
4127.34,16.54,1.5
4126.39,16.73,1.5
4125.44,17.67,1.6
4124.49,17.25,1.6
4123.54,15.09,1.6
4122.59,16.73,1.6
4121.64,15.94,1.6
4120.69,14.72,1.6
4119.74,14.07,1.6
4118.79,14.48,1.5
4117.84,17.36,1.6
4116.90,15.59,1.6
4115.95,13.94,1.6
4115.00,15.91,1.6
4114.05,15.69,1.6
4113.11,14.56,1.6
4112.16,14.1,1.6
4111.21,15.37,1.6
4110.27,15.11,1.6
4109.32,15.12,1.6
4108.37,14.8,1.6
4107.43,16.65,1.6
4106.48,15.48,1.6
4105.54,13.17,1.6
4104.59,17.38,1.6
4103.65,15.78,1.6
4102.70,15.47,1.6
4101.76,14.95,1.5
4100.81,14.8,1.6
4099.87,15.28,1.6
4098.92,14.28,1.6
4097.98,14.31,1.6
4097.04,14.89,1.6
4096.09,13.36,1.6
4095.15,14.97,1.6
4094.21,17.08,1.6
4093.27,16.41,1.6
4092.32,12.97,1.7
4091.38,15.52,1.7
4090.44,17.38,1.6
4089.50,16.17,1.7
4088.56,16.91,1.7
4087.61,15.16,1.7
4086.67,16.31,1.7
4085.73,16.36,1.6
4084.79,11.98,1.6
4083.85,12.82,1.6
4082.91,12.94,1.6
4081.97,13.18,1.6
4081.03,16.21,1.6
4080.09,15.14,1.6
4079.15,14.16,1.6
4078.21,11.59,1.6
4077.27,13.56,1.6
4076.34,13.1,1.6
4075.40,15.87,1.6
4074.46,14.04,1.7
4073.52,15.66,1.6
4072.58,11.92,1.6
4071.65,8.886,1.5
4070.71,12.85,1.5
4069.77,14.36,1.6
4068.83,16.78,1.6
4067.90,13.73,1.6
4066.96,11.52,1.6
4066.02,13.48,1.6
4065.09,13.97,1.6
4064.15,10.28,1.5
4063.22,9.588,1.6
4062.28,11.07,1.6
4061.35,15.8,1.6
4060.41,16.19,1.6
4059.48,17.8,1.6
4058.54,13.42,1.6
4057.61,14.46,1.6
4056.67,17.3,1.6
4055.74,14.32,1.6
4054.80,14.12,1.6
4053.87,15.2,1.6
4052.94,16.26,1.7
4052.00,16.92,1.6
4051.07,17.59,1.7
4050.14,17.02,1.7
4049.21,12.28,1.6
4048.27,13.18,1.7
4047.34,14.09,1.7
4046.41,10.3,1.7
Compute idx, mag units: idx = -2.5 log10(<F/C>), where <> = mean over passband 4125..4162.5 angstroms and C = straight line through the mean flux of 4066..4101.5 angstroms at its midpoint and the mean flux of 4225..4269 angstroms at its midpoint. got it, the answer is -0.226 mag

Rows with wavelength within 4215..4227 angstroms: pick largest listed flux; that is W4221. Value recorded 11.12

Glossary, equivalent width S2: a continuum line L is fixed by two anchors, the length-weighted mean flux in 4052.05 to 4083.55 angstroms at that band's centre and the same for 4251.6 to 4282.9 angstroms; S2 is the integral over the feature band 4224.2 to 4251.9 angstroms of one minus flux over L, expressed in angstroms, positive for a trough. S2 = 6.7 angstroms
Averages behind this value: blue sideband 13.9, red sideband 13.1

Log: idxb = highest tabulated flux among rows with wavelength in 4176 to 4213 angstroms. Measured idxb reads 19.83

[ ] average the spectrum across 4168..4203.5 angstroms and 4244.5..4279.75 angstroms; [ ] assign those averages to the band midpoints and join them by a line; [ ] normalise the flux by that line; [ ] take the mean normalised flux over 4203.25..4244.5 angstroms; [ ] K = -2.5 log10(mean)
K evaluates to 0.38 mag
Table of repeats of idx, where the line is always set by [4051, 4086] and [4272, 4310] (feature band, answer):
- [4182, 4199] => -0.18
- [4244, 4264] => 0.10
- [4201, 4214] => -0.07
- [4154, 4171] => -0.22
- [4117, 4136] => -0.12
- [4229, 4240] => 0.42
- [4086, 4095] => -0.14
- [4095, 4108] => -0.08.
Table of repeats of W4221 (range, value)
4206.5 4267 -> 18.01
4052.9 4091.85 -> 17.8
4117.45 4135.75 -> 17.67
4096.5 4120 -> 17.38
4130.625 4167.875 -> 20.73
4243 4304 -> 18.78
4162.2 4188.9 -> 20.05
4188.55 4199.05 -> 19.29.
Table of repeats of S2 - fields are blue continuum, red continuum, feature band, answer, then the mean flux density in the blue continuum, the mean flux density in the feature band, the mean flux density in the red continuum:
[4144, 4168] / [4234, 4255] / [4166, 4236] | 7.1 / 17.1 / 13.4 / 12.4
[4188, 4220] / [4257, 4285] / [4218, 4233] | 8.6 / 14.8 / 6.18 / 13.9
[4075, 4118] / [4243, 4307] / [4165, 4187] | -3.1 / 15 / 16.5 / 13.8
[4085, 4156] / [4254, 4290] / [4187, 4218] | -1.1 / 15.6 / 15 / 13.6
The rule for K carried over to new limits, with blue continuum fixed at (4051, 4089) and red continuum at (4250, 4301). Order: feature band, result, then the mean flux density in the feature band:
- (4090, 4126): -0.09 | 15.4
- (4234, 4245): 0.13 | 12.3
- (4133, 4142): -0.16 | 16.3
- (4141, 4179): -0.18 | 16.5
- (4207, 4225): 0.20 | 11.6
